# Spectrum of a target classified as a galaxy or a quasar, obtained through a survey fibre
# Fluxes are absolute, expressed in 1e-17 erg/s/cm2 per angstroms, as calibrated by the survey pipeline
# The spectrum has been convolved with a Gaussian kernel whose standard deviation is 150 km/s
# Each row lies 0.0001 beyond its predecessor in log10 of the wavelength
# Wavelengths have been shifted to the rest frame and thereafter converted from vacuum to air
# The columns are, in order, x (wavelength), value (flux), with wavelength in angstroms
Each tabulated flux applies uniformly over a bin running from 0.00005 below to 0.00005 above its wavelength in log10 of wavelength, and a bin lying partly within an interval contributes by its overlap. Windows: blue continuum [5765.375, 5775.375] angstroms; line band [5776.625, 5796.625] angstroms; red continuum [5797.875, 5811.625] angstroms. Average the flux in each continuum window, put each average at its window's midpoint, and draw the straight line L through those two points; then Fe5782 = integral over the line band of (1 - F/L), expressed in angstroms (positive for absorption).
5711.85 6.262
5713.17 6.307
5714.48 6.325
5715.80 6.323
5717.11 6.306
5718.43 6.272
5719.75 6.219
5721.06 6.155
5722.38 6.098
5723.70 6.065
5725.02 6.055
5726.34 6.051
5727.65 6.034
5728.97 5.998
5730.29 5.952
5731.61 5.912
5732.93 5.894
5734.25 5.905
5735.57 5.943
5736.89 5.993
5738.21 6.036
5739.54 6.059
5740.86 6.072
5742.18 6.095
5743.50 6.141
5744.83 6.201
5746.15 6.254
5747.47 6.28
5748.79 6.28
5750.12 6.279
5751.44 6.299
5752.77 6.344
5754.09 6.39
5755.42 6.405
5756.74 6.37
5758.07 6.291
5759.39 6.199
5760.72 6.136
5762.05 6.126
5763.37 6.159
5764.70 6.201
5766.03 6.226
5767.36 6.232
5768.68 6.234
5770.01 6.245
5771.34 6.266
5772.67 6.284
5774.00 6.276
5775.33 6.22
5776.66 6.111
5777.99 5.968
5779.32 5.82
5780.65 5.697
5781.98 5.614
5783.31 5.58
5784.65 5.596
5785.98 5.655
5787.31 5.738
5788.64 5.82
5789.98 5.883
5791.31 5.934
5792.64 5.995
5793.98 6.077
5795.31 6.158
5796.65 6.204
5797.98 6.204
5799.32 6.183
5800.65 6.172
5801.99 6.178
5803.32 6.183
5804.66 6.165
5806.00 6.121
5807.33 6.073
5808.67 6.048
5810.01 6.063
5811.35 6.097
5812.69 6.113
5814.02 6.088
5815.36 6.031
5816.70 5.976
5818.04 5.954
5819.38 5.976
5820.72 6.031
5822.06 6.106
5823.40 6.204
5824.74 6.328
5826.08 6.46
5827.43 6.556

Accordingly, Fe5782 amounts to 1.1 angstroms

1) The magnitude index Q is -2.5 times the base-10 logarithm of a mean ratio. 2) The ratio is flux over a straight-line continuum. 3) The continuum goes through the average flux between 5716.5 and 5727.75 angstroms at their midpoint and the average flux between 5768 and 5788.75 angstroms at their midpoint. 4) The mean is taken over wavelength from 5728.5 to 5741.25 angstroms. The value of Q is 0.02 mag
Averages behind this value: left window 6.14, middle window 5.97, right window 5.95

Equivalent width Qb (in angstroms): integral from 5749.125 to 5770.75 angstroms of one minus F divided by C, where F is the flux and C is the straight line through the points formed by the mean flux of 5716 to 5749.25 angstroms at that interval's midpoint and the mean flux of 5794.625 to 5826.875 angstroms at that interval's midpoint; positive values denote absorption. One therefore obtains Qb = -0.5 angstroms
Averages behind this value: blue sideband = 6.09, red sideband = 6.13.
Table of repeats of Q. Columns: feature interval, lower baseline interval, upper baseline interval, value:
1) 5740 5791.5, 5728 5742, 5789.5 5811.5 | -0.012 mag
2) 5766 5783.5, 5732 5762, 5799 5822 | 0.013 mag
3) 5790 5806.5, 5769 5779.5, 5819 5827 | 0.011 mag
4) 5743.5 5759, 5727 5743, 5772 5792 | -0.062 mag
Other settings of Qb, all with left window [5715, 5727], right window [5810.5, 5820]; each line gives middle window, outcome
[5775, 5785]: 0.4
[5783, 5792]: 0.5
